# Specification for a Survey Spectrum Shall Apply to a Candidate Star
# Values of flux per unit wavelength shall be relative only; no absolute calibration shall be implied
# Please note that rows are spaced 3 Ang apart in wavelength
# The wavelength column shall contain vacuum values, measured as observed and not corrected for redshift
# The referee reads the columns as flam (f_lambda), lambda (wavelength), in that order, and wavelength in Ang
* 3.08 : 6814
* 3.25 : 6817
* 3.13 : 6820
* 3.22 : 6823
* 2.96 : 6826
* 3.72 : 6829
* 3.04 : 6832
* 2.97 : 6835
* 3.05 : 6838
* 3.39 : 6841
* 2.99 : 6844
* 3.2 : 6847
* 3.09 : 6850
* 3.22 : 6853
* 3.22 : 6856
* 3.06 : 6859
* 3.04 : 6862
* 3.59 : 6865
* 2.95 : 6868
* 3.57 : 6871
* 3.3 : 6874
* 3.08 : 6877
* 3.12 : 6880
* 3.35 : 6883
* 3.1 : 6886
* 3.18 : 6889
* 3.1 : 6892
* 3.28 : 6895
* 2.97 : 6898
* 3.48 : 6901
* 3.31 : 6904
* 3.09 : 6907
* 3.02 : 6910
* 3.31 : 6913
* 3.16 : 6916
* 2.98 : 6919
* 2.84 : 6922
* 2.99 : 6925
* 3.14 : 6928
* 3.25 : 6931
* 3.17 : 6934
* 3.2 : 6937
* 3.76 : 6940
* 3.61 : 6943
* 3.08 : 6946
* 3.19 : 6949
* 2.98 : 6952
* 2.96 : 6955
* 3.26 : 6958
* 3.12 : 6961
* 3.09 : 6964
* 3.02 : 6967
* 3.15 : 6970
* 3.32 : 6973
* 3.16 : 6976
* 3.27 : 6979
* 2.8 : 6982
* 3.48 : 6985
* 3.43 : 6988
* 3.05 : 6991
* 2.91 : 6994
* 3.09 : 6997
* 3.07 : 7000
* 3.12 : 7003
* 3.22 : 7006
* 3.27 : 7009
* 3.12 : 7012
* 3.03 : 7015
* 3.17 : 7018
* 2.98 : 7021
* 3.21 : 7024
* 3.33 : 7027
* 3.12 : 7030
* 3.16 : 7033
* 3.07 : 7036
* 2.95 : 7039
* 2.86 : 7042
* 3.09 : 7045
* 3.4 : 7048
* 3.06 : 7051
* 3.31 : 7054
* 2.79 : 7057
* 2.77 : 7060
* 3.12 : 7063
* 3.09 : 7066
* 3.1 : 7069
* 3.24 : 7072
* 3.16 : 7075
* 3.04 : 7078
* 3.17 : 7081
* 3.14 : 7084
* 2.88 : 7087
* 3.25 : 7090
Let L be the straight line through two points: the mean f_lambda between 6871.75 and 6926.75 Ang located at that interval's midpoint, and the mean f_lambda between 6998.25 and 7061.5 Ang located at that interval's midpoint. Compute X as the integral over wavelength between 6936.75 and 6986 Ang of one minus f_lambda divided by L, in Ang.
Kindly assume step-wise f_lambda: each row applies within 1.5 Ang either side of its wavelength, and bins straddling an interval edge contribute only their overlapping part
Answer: -1.1 Ang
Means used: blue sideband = 3.15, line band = 3.2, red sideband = 3.1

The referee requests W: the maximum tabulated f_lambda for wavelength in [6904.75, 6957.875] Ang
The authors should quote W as 3.76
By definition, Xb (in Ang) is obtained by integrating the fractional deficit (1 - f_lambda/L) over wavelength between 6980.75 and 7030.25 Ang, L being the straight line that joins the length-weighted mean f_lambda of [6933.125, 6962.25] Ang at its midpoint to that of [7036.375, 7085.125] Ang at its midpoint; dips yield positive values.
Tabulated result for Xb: 0.19 Ang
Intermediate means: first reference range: 3.24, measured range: 3.14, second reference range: 3.08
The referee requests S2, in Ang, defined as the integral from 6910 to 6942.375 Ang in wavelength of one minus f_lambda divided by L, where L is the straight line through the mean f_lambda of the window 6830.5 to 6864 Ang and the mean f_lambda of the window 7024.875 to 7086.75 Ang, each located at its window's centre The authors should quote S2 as -0.7 Ang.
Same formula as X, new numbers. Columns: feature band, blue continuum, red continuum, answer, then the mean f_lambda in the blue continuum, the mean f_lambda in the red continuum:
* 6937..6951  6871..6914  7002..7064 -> -0.9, 3.2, 3.1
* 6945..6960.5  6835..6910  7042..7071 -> 0.2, 3.19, 3.07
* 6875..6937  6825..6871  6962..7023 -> 0.3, 3.18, 3.14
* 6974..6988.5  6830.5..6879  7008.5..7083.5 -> -0.4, 3.17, 3.1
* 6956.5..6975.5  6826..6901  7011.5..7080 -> -0.1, 3.19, 3.09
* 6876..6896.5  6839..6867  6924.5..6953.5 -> 0.2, 3.19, 3.25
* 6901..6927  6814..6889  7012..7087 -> 0.4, 3.19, 3.09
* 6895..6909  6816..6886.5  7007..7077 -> -0.2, 3.19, 3.1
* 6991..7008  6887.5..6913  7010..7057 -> 0.3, 3.19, 3.11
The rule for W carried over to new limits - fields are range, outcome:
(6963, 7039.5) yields 3.48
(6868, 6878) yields 3.57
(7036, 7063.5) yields 3.4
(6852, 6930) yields 3.59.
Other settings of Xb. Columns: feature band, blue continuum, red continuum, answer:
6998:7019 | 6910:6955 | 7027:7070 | -0.2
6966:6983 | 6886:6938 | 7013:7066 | -0.1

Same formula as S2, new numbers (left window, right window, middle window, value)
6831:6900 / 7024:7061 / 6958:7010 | -0.66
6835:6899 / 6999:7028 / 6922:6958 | -0.38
